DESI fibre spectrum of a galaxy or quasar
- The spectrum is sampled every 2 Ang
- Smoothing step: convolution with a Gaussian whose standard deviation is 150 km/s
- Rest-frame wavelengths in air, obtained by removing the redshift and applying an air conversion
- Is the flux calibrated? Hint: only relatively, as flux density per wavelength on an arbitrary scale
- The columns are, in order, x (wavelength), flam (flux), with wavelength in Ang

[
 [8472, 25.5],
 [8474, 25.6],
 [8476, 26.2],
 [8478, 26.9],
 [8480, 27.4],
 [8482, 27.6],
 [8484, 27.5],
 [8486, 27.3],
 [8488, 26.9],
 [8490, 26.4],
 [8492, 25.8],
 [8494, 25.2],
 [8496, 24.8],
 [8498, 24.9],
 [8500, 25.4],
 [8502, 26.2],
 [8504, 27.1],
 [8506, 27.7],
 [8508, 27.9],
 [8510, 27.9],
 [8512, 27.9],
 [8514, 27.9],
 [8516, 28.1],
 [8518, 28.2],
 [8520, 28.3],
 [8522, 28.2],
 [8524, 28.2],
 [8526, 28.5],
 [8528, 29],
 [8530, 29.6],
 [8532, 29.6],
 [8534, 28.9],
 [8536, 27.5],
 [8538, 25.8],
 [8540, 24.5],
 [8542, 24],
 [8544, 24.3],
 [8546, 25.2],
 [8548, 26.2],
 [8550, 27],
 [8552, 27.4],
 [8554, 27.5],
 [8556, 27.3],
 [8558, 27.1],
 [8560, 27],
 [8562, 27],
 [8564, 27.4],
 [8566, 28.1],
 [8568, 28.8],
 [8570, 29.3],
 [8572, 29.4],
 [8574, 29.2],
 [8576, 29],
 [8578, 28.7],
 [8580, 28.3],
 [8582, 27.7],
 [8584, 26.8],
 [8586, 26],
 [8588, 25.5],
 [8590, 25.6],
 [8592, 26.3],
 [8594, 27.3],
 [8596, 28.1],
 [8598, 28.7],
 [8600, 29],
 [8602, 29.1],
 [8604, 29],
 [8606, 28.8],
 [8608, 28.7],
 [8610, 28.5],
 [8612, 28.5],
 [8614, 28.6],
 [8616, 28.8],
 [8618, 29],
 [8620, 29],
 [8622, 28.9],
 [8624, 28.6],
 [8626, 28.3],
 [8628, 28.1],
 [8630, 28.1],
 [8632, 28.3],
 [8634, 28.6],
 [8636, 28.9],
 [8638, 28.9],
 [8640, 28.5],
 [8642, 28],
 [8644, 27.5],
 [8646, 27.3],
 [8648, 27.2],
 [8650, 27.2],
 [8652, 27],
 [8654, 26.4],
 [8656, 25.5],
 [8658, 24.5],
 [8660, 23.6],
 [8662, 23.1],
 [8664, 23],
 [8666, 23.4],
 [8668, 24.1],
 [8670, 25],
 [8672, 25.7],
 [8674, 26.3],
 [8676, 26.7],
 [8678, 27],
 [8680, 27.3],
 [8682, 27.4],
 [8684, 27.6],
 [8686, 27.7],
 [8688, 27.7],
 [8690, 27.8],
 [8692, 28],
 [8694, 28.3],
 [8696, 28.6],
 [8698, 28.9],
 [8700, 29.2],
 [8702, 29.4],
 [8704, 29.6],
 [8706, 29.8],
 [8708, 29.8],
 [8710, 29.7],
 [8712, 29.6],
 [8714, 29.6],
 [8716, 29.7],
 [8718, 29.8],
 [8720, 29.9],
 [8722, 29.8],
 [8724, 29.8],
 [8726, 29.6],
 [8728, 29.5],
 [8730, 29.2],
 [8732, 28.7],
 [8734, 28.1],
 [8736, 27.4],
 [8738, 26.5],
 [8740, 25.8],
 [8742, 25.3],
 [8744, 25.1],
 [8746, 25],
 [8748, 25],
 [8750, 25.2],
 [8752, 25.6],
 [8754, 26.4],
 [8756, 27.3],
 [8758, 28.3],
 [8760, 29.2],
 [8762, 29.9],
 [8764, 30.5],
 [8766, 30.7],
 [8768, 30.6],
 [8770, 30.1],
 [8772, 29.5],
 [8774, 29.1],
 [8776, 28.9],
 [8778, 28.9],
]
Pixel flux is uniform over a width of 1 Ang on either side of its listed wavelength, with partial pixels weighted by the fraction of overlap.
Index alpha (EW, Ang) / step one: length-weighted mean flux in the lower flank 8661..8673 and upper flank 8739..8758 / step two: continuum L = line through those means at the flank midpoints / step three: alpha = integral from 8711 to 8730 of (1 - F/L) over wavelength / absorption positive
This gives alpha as -3.39 Ang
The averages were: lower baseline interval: 24.1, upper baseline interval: 25.8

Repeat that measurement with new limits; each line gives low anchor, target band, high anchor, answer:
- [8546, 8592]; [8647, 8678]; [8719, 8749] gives 2.6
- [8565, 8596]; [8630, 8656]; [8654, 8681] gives -1.9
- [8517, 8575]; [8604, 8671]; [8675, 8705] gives 1.5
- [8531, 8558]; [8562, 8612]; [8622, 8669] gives -2.6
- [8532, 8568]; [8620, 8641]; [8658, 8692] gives -1.9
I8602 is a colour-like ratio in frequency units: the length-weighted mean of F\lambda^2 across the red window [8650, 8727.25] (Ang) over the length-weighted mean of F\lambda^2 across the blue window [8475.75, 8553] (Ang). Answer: 1.1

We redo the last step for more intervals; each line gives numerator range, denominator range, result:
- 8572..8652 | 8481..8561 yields 1.06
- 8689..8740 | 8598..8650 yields 1.04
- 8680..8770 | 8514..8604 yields 1.07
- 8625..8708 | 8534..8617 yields 1.01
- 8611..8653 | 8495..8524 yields 1.07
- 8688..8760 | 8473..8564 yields 1.09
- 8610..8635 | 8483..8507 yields 1.12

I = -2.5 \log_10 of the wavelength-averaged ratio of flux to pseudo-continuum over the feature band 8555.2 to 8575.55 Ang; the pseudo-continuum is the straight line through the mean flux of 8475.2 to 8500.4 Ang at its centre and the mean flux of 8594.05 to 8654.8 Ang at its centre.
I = -0.02 mag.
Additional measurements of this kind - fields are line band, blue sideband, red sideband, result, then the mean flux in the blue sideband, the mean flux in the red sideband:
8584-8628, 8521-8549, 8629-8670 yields -0.06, 27.1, 26.4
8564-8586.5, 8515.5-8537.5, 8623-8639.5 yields 0.01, 28.5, 28.5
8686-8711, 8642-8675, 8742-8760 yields -0.12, 25.5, 26.1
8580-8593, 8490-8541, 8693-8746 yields 0.05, 27.3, 28.6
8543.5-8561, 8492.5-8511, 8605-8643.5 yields 0.03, 26.3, 28.6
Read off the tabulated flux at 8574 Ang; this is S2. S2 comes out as 29.2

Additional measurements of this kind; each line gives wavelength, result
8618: 29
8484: 27.5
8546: 25.2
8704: 29.6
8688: 27.7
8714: 29.6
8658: 24.5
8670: 25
